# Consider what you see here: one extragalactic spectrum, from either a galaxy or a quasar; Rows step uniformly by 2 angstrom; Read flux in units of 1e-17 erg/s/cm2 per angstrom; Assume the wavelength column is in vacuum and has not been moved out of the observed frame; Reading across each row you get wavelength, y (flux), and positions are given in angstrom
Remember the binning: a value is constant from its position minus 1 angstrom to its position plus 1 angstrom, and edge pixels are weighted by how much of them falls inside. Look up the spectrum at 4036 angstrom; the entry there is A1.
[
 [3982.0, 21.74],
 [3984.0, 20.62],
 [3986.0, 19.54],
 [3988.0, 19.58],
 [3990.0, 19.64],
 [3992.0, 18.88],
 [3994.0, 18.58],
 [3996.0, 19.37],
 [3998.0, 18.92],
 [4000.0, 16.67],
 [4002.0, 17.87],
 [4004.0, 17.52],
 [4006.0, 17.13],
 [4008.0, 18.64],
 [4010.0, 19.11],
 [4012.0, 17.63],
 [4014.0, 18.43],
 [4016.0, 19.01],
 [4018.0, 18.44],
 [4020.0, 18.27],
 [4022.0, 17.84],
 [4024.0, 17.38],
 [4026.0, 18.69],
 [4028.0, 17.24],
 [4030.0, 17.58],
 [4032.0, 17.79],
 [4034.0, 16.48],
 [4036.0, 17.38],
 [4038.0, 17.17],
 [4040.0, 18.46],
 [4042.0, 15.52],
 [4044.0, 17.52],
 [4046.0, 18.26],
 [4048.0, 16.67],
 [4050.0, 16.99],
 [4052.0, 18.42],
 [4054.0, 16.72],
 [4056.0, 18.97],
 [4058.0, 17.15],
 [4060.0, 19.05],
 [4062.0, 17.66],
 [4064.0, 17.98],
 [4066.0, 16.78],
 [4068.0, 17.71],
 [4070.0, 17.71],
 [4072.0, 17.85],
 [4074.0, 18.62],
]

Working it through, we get 17.38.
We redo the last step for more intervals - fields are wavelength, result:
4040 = 18.46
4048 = 16.67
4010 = 19.11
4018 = 18.44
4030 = 17.58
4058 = 17.15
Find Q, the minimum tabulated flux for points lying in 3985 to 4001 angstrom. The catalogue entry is 16.67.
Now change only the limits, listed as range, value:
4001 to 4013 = 17.13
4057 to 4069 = 16.78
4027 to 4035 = 16.48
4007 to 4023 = 17.63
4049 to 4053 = 16.99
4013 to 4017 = 18.43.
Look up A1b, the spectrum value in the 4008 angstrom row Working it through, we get 18.64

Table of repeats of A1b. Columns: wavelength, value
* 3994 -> 18.58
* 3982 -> 21.74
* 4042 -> 15.52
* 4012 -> 17.63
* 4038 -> 17.17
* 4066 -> 16.78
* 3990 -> 19.64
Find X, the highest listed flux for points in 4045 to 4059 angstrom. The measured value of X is 18.97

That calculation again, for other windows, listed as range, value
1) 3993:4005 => 19.37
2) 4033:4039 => 17.38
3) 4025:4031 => 18.69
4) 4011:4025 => 19.01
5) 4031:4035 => 17.79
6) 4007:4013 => 19.11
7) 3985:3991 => 19.64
